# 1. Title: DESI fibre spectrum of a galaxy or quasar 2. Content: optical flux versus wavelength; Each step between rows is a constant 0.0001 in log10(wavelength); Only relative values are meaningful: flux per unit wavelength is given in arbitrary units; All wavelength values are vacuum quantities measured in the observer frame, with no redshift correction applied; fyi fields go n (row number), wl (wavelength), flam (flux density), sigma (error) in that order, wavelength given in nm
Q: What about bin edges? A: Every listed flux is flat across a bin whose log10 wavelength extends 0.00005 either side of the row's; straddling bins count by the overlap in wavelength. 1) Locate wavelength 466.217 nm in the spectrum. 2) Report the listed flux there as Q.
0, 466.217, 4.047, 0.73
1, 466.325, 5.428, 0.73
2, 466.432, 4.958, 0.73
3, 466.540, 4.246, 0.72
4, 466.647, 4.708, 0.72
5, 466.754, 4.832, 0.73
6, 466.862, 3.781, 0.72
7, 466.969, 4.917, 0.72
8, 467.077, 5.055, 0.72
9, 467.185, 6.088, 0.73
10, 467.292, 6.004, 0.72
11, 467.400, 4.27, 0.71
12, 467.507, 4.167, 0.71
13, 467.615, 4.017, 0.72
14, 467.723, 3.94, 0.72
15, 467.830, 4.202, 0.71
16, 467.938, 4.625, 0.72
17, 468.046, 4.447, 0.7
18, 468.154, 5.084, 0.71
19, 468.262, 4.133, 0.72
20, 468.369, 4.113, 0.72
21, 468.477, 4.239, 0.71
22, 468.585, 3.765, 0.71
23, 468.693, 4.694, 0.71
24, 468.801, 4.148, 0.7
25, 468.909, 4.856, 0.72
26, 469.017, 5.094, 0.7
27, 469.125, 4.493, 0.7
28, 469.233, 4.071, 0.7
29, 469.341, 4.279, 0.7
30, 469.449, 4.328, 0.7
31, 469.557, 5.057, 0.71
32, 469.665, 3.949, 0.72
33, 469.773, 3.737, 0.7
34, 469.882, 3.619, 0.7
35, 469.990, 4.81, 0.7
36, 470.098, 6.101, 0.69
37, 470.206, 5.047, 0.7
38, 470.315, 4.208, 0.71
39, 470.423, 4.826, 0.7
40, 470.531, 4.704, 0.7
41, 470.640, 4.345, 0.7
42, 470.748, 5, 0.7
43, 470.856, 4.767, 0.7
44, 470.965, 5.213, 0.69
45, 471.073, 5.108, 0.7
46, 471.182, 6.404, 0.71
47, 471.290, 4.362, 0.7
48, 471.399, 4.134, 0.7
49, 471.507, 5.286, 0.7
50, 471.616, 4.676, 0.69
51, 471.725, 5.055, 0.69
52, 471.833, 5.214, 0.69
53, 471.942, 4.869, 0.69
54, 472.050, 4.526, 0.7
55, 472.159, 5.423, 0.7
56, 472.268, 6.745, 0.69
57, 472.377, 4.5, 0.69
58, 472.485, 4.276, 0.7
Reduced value 4.047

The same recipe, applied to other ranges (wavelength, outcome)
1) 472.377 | 4.5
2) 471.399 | 4.134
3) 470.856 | 4.767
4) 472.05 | 4.526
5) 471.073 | 5.108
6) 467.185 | 6.088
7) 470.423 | 4.826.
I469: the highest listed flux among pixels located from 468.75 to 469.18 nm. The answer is 5.094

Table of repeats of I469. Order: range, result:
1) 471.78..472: 5.214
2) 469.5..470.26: 6.101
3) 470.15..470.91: 5.047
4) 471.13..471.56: 6.404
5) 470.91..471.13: 5.213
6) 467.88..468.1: 4.625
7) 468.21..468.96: 4.856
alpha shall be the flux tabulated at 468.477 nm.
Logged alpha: 4.239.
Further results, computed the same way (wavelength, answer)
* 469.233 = 4.071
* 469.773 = 3.737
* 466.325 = 5.428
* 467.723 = 3.94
